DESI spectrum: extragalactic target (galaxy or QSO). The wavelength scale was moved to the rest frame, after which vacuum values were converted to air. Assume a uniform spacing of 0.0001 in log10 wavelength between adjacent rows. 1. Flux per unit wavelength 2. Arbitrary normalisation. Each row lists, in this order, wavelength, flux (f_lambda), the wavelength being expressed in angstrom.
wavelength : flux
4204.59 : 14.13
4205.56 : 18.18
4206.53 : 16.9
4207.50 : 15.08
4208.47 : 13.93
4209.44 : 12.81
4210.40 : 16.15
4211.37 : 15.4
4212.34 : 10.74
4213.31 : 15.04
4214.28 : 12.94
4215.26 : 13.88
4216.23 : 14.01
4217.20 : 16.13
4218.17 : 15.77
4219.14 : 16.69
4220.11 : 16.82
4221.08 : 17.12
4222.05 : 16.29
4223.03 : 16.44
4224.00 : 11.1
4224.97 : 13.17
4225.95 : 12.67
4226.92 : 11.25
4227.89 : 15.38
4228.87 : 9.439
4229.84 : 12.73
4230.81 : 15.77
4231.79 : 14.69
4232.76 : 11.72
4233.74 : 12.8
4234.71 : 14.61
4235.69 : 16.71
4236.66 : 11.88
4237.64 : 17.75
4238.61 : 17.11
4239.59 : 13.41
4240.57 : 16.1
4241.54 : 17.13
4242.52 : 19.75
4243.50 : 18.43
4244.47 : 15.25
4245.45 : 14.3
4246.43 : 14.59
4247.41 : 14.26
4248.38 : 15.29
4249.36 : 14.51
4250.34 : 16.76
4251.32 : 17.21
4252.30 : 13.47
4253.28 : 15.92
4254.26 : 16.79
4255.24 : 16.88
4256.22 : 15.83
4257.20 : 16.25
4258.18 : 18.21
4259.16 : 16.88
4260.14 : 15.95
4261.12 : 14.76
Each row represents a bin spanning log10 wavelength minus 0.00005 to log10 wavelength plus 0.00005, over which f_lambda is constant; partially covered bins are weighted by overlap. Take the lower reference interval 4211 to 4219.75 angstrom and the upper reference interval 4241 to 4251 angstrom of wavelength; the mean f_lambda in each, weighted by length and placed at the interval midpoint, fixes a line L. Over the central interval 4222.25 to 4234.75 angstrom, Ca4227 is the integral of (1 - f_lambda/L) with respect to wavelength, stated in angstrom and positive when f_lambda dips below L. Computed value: 1.60 angstrom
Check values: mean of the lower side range 14.5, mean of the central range 13.2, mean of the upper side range 16.1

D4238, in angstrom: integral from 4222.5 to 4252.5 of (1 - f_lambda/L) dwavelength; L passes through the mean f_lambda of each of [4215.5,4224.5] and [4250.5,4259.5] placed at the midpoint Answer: 2.38 angstrom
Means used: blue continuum 15.6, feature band 14.7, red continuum 16.4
